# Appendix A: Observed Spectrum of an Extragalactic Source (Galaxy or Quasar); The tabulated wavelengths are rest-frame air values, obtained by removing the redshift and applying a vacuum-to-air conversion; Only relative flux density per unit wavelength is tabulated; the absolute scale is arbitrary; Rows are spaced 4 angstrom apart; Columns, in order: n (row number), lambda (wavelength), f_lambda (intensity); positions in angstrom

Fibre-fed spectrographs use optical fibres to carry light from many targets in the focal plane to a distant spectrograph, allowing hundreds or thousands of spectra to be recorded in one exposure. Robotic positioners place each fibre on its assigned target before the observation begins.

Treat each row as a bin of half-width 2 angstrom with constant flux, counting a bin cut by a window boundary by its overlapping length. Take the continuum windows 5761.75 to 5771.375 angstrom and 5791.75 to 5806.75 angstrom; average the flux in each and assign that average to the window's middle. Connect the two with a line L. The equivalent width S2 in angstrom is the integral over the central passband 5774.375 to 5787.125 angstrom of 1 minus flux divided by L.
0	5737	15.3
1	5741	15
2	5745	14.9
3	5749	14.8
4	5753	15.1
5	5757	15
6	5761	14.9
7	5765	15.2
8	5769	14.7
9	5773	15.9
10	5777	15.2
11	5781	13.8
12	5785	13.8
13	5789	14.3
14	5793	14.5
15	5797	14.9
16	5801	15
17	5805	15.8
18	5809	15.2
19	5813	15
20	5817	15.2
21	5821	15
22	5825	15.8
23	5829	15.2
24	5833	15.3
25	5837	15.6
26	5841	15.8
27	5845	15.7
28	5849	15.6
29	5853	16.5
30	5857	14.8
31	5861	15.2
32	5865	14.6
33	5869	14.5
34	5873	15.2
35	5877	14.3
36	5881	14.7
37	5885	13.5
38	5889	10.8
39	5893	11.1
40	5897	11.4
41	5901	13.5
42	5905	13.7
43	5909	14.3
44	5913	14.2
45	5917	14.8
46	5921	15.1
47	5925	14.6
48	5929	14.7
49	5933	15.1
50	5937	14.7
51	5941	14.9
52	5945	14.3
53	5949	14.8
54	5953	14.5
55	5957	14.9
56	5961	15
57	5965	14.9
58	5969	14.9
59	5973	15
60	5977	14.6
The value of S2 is 0.6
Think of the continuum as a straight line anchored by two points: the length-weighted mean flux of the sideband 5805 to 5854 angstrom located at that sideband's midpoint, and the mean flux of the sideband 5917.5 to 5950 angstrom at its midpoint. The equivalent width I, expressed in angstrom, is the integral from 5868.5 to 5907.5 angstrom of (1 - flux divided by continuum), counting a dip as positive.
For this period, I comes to 4.79 angstrom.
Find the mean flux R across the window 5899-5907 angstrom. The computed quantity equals 13.6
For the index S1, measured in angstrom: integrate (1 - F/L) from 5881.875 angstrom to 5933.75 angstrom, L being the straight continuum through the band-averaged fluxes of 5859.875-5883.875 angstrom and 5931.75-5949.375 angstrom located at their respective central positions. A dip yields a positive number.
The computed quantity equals 3.98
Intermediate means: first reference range 14.7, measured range 13.6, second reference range 14.7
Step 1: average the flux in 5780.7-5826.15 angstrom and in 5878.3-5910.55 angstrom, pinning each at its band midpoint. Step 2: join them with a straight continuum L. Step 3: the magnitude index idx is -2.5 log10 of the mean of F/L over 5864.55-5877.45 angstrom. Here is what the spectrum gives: -0.10 mag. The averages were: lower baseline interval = 14.9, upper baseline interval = 12.9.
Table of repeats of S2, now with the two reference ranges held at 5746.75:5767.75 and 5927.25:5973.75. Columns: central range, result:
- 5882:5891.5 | 1.6 angstrom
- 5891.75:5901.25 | 2.0 angstrom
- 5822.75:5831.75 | -0.3 angstrom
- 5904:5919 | 0.6 angstrom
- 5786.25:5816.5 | 0.0 angstrom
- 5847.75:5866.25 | -0.6 angstrom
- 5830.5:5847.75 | -0.8 angstrom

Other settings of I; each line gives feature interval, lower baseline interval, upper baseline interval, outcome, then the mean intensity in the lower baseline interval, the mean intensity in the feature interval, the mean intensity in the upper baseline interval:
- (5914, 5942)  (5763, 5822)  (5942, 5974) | 0.0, 14.9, 14.8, 14.8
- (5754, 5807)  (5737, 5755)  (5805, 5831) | 1.0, 15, 14.9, 15.3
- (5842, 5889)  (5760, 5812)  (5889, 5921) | -3.5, 14.9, 14.8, 13.2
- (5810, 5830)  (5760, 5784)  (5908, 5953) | -0.5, 14.9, 15.2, 14.7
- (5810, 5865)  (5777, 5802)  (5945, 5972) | -3.3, 14.4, 15.4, 14.8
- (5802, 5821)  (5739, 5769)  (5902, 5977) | -0.5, 15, 15.3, 14.7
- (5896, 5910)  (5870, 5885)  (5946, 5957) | 1.3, 14.6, 13.3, 14.7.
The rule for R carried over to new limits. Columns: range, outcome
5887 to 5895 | 10.9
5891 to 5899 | 11.2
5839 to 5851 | 15.7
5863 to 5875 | 14.8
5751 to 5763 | 15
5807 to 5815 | 15.1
